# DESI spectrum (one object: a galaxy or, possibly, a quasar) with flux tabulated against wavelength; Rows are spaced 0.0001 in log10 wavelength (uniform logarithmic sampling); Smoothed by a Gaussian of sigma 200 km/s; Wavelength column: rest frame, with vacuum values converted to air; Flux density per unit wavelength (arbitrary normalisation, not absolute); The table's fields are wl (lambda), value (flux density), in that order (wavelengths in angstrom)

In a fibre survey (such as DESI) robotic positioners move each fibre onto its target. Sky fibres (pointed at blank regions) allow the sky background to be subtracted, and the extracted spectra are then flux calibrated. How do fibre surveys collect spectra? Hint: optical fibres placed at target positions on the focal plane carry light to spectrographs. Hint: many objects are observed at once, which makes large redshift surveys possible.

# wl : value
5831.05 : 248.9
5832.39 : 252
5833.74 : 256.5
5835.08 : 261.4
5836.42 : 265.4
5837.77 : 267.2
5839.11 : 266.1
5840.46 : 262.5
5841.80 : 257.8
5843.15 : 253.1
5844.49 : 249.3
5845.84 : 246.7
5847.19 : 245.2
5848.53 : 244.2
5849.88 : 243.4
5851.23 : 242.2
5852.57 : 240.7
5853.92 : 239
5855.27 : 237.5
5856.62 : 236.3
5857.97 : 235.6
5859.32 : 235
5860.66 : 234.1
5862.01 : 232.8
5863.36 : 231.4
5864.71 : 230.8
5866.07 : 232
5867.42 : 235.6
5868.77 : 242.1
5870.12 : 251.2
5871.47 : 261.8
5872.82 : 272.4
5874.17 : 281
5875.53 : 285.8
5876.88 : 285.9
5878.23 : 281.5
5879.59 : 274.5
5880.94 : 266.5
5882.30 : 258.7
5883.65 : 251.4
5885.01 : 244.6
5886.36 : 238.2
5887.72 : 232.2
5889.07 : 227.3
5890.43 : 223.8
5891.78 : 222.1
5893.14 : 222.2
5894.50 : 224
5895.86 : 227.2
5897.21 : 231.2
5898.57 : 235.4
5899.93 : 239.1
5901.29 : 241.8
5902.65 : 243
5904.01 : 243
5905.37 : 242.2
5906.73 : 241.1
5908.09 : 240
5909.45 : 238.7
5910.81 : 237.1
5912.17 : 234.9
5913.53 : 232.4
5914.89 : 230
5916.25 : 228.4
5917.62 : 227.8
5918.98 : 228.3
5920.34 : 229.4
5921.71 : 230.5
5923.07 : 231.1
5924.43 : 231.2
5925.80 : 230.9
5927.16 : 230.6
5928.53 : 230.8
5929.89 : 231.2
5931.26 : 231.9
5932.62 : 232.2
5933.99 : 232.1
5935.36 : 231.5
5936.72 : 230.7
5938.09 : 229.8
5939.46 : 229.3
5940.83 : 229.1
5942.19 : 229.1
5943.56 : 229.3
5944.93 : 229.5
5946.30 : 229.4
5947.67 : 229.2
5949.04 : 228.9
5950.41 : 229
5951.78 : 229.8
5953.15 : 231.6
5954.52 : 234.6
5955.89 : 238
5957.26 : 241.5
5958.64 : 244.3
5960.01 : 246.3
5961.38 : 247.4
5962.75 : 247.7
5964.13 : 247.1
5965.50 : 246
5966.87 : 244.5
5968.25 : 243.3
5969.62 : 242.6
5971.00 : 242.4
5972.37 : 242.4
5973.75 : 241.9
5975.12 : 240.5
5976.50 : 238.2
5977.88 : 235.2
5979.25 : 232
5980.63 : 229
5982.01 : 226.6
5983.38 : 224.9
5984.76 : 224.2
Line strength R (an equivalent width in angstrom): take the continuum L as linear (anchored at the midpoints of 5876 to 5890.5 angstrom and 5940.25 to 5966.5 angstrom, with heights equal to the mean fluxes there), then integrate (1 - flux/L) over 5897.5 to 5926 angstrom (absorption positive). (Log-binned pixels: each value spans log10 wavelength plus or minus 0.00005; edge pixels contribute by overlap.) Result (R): 1.4 angstrom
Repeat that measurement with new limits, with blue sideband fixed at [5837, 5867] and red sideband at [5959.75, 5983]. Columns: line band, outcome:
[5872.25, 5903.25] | -0.69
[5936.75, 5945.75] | 0.44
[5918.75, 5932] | 0.61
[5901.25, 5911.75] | 0.07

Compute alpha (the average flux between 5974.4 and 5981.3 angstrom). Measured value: 235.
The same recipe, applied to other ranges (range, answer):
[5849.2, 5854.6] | 241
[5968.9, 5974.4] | 242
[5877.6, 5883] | 270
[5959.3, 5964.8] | 247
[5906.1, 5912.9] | 238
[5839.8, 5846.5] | 254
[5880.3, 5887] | 252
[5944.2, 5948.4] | 229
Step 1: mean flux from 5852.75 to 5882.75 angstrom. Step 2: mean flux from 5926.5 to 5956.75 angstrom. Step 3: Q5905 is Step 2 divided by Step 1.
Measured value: 0.9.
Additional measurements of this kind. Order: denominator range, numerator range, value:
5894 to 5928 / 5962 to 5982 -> 1.03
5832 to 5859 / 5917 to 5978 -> 0.94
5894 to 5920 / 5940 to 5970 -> 1.01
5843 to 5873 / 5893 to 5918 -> 0.97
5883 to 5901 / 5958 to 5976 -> 1.05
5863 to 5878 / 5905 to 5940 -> 0.91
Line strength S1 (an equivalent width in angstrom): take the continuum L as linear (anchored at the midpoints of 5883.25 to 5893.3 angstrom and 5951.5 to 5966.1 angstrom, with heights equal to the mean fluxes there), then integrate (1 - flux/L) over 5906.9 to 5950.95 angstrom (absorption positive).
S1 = 1.2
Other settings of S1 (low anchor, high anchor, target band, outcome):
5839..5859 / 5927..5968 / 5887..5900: 0.7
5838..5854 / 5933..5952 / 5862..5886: -1.3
